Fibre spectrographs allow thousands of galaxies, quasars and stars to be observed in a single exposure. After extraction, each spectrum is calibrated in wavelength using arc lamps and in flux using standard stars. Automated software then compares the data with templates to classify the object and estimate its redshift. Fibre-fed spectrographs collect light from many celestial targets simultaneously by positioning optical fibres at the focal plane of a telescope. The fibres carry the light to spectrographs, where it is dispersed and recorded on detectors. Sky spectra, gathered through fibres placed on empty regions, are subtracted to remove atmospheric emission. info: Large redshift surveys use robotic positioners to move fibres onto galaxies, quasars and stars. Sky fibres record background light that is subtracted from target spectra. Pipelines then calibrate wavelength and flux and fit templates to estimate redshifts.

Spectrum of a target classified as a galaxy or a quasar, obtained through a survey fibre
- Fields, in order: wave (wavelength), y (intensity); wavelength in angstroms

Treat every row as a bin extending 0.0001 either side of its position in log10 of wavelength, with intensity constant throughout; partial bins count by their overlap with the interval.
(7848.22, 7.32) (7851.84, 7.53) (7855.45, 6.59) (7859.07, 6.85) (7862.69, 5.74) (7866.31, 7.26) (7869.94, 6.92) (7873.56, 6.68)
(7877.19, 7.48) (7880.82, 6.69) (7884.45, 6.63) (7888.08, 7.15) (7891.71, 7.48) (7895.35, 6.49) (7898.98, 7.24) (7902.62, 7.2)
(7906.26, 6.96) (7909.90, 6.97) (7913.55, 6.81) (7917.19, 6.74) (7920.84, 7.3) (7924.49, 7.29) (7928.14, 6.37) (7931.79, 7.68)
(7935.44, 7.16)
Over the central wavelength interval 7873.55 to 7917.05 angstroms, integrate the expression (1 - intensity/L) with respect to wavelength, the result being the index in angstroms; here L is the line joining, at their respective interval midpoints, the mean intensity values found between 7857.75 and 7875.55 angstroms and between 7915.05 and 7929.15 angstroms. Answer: -1.0 angstroms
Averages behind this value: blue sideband 6.69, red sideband 6.95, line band 6.99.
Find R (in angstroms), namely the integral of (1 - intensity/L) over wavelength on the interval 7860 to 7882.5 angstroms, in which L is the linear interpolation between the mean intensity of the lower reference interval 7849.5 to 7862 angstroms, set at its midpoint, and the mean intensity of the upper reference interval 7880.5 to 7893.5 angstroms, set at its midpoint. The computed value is 0.5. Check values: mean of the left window 6.89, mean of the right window 7.02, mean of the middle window 6.8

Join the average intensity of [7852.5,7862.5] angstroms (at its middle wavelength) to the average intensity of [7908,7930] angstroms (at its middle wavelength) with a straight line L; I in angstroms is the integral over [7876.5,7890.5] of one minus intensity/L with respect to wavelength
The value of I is -0.42 angstroms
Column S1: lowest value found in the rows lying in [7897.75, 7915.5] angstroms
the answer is 6.81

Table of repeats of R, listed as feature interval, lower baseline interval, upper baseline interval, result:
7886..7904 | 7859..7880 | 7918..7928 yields -0.42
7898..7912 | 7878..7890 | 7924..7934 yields -0.19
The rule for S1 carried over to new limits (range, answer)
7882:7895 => 6.63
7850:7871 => 5.74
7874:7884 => 6.69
